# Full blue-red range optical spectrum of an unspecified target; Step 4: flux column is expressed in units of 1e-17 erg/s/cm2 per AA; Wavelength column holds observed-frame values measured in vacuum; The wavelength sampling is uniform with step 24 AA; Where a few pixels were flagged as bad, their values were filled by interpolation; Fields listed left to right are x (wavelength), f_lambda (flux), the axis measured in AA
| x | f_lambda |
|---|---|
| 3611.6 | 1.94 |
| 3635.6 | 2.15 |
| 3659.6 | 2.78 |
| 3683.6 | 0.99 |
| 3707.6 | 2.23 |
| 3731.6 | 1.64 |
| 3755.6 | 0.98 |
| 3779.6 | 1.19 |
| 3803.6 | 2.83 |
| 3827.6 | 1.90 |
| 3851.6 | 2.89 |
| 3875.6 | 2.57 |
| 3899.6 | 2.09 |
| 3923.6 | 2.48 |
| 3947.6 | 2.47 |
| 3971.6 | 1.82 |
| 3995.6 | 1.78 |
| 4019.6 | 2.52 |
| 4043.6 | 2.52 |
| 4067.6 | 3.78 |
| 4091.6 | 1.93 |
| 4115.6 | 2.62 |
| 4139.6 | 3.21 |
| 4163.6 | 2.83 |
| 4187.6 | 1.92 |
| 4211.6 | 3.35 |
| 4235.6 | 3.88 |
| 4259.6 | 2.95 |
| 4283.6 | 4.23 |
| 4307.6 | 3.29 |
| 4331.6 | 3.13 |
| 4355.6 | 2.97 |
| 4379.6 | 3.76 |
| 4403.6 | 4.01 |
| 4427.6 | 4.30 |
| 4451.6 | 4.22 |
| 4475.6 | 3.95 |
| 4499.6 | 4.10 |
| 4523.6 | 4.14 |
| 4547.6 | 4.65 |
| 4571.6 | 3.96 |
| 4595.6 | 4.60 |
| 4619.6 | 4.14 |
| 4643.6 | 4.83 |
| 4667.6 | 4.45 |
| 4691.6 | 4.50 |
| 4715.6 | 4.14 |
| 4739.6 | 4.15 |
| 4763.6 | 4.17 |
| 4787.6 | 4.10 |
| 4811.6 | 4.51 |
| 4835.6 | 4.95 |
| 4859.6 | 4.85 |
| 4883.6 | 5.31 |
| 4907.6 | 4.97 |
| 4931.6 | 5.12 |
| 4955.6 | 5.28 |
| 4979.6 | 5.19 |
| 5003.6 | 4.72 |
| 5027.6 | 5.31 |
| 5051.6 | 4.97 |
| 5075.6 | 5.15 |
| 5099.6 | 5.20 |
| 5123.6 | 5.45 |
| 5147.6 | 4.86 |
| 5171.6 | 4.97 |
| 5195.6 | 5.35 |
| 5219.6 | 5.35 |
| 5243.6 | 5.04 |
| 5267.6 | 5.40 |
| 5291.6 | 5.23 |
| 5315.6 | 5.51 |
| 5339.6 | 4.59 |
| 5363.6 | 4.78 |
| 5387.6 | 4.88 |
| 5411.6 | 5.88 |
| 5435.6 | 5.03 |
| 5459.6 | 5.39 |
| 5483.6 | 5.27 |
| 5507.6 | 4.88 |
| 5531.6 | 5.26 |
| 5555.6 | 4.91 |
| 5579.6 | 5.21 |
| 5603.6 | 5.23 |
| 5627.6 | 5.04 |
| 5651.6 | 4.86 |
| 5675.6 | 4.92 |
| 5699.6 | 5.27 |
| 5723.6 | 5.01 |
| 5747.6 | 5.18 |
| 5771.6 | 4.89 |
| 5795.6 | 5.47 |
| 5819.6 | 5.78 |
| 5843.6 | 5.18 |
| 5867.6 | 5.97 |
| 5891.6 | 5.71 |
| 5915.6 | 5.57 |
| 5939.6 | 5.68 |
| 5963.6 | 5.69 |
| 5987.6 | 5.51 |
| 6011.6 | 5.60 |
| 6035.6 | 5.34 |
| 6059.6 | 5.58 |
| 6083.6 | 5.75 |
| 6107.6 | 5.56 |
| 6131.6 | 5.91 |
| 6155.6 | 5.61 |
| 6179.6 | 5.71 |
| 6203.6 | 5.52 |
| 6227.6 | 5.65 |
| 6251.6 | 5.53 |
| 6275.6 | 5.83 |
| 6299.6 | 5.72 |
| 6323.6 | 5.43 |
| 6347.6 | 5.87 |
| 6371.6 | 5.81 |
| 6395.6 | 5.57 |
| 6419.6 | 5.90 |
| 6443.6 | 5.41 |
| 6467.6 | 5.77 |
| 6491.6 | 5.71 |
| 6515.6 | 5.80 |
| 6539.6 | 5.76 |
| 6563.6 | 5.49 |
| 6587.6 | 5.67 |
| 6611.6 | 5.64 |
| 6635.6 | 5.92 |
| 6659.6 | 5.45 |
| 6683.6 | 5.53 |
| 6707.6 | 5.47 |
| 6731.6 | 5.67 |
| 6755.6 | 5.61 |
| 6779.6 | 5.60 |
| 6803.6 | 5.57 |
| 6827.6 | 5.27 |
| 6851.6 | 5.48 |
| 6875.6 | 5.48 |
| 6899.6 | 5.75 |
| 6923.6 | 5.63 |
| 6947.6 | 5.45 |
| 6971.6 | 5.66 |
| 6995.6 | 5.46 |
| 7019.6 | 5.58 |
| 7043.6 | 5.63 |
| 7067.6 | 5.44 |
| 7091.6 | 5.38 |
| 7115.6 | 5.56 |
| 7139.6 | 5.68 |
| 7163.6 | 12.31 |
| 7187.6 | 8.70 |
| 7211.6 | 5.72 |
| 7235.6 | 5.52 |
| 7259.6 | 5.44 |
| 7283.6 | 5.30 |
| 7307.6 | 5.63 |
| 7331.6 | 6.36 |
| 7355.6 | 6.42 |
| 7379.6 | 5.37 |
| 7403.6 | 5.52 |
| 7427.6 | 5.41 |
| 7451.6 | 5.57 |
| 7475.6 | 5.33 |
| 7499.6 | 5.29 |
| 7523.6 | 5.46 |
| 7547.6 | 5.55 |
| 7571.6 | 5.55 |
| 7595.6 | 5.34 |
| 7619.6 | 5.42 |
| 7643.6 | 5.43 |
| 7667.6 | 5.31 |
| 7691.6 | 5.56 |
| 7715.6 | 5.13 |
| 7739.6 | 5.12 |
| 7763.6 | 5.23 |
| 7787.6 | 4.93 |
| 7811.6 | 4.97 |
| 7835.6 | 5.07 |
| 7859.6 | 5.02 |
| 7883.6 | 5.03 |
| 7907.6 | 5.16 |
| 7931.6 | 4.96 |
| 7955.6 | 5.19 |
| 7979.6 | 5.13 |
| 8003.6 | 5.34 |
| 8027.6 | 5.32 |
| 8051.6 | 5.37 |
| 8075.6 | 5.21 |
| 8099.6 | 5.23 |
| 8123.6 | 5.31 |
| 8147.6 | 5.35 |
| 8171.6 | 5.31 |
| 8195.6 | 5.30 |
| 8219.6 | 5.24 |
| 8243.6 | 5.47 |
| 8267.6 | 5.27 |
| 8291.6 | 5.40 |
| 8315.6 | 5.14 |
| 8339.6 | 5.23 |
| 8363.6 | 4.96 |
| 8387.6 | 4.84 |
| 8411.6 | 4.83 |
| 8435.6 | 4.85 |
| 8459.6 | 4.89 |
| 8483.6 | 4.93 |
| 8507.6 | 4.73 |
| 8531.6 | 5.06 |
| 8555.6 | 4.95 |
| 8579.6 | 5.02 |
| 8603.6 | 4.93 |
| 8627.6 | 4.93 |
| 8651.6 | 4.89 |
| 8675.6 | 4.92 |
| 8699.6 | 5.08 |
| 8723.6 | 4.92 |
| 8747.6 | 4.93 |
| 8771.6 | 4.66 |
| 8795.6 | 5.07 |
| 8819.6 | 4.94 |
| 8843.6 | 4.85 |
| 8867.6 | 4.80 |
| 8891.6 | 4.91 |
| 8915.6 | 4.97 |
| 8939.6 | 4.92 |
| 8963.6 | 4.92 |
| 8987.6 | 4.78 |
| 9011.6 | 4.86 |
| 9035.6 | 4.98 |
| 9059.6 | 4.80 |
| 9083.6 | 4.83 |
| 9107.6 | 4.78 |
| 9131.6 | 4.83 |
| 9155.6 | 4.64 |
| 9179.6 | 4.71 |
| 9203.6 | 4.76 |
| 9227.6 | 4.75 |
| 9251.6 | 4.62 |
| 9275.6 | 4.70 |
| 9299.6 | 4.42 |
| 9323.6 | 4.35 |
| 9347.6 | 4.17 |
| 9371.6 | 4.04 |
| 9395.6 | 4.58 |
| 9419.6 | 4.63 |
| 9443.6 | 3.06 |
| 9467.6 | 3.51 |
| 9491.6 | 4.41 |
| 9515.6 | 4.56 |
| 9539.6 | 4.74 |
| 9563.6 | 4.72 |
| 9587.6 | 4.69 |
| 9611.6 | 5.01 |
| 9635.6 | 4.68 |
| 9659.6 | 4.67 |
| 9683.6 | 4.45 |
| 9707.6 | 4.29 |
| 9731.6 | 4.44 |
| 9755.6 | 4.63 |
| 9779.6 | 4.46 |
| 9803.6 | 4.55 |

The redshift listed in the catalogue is 0.093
